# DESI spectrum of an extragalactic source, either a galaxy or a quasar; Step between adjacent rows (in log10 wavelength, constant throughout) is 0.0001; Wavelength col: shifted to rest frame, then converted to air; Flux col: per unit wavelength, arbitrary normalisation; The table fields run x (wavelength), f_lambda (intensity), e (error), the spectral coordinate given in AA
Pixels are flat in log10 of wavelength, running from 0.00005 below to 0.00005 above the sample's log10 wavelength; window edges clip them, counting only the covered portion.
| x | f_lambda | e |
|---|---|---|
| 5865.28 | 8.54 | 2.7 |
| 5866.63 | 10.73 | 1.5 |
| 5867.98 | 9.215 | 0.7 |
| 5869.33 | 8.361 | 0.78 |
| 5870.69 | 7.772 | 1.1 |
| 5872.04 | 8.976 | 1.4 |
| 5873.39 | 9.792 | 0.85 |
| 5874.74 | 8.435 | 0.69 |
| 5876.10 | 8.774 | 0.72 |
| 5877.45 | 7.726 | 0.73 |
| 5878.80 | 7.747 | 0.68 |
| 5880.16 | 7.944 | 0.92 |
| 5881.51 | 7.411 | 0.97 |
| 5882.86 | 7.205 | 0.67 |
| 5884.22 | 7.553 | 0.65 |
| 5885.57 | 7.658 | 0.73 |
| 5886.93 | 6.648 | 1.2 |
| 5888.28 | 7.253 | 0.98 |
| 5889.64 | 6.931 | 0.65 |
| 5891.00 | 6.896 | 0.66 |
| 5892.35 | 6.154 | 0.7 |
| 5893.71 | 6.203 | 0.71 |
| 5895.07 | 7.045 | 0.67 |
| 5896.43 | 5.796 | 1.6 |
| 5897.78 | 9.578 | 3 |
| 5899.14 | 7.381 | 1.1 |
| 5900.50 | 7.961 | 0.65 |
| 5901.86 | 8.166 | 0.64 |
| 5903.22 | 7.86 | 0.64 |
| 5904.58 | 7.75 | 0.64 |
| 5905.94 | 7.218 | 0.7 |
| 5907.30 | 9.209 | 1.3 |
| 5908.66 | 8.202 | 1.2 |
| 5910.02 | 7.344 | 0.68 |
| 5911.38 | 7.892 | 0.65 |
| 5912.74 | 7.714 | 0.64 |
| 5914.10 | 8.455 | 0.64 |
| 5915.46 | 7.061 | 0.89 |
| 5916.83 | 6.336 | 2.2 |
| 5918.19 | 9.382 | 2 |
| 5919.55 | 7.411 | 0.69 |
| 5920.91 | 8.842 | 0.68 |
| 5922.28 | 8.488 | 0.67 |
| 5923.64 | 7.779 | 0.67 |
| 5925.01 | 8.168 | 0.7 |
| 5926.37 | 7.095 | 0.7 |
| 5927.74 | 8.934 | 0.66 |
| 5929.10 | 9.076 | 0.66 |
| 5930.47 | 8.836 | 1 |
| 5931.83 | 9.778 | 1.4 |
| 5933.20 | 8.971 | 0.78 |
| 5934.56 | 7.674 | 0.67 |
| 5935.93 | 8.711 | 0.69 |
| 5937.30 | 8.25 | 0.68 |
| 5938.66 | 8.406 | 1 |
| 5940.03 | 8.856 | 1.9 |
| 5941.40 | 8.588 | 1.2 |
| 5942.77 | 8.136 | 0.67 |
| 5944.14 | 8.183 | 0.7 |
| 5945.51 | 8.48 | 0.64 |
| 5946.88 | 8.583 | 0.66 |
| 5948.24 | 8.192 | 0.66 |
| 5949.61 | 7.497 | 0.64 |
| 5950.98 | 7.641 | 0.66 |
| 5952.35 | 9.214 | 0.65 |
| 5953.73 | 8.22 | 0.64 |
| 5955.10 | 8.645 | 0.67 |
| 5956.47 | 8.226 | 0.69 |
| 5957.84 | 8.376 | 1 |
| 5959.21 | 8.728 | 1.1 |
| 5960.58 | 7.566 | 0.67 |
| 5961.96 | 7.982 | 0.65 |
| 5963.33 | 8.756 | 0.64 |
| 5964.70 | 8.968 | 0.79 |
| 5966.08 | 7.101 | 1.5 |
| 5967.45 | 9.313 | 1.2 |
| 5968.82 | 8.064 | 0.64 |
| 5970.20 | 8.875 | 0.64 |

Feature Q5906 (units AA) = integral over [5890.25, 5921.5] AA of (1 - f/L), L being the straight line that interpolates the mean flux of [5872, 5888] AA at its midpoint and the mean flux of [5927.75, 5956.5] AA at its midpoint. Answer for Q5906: 2.04 AA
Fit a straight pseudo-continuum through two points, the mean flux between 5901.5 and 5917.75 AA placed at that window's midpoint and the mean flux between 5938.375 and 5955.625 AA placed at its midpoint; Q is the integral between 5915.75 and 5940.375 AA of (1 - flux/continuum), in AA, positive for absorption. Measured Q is -0.9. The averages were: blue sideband 7.78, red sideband 8.35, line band 8.36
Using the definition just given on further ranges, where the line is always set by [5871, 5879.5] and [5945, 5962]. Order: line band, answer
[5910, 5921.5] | 0.8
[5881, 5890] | 1.3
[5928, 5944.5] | -0.6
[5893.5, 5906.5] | 1.4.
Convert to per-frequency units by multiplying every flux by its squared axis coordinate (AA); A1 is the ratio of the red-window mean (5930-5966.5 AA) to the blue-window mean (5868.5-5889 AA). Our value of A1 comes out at 1.08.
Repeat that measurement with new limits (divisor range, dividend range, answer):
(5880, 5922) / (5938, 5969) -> 1.12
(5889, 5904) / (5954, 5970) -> 1.17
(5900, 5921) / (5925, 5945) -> 1.09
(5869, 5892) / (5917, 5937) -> 1.10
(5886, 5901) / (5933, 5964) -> 1.20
